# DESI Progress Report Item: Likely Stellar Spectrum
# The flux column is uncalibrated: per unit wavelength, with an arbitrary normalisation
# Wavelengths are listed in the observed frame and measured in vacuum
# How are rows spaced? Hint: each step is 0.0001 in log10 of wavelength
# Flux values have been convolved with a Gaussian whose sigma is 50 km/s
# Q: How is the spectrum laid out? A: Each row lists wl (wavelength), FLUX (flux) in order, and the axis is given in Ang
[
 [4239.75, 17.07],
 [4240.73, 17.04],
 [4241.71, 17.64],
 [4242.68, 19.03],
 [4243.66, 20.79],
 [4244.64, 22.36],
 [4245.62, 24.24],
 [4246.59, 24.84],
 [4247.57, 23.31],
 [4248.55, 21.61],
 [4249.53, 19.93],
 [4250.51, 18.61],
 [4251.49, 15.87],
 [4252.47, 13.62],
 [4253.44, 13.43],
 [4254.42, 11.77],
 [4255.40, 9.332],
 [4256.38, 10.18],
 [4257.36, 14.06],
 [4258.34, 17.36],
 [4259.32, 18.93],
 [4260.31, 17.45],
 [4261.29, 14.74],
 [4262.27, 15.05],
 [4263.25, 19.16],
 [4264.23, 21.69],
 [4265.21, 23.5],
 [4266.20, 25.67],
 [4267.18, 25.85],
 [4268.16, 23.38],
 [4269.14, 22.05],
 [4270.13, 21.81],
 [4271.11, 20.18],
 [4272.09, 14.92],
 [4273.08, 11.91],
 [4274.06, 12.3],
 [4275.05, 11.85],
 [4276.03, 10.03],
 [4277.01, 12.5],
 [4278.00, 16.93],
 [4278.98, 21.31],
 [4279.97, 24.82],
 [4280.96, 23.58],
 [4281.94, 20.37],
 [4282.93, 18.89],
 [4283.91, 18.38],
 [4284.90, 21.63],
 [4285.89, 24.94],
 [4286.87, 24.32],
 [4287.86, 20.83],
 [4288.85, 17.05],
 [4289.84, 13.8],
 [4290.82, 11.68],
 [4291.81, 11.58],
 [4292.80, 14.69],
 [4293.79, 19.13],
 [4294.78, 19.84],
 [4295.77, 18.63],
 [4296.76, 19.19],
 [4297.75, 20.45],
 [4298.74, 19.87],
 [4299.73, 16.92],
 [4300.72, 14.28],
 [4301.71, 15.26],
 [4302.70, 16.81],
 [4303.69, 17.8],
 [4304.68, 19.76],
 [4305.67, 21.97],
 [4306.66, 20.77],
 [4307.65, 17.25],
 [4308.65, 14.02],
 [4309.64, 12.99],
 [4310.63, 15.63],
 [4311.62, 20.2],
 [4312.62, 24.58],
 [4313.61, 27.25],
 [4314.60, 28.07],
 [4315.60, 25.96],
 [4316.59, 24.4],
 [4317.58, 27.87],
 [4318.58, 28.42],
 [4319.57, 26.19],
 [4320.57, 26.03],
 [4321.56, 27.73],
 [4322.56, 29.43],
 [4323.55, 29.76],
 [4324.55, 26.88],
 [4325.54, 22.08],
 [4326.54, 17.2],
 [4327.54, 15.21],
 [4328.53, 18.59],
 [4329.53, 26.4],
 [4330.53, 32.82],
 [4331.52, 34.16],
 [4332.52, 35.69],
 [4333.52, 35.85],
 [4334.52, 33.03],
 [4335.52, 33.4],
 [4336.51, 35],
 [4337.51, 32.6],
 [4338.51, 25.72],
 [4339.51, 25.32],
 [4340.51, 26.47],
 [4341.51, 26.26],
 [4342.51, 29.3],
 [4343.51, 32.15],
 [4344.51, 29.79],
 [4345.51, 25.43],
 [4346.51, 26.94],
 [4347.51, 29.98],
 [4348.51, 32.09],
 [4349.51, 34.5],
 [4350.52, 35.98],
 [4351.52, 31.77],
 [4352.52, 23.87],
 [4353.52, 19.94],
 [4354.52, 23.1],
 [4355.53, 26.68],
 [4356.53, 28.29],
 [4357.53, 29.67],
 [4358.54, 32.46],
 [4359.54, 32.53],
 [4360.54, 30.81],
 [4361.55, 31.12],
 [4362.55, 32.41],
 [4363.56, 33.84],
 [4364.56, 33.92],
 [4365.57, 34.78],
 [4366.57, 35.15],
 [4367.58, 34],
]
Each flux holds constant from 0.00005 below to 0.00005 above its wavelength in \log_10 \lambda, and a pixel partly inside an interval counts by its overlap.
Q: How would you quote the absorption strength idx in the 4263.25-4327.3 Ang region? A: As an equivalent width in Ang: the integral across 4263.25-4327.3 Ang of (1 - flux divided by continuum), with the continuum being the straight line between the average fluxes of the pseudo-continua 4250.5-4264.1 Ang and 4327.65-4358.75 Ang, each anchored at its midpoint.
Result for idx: 2.6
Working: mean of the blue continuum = 15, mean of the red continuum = 29.3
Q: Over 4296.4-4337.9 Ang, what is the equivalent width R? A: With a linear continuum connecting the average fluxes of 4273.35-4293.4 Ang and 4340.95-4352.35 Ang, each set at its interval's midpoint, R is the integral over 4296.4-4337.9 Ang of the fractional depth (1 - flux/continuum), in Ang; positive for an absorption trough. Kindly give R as 0.9 Ang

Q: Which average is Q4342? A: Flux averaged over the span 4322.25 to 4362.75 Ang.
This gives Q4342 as 28.8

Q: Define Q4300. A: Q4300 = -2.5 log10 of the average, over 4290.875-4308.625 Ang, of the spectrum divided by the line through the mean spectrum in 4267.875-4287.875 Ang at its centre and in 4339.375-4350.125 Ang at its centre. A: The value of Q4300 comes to 0.25 mag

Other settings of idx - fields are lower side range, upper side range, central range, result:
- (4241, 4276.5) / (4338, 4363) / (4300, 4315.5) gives 3.01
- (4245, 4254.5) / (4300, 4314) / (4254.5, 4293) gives 1.86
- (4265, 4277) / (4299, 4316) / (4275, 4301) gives 0.80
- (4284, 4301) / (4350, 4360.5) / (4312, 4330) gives -1.79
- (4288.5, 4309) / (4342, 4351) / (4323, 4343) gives -0.91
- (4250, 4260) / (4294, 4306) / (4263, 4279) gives -2.78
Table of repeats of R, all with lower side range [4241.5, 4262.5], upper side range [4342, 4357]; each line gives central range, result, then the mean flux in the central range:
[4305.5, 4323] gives 1.01 Ang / 23.3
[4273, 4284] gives 1.90 Ang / 17.1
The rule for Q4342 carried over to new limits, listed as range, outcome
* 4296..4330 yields 21.6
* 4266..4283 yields 18.7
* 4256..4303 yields 18.1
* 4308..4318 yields 22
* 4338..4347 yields 27.5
